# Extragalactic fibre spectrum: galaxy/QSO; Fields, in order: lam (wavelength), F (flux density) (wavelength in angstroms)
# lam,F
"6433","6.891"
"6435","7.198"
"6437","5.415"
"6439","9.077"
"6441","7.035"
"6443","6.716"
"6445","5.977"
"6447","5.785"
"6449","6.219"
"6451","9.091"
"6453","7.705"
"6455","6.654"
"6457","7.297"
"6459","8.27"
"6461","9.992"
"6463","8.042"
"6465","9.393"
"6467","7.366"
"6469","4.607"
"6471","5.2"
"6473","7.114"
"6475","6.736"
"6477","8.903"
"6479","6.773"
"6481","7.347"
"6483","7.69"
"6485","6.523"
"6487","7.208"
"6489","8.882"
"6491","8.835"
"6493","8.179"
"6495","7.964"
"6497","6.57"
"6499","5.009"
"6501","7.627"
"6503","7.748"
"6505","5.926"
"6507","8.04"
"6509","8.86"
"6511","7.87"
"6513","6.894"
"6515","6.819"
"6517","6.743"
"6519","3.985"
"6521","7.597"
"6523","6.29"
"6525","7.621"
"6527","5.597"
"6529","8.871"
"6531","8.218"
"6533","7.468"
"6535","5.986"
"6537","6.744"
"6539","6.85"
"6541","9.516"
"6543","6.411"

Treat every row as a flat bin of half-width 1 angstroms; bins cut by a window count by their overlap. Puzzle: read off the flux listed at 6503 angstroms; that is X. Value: 7.748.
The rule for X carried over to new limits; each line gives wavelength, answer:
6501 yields 7.627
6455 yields 6.654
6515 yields 6.819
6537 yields 6.744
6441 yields 7.035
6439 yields 9.077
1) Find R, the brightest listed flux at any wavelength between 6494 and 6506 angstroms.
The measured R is 7.964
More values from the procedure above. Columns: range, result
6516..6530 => 8.871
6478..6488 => 7.69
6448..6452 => 9.091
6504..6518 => 8.86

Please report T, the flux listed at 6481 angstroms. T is 7.347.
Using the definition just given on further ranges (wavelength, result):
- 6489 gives 8.882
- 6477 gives 8.903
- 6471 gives 5.2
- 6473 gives 7.114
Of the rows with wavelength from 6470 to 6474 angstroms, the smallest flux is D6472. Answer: 5.2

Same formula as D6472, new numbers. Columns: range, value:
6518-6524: 3.985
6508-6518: 6.743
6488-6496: 7.964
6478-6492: 6.523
